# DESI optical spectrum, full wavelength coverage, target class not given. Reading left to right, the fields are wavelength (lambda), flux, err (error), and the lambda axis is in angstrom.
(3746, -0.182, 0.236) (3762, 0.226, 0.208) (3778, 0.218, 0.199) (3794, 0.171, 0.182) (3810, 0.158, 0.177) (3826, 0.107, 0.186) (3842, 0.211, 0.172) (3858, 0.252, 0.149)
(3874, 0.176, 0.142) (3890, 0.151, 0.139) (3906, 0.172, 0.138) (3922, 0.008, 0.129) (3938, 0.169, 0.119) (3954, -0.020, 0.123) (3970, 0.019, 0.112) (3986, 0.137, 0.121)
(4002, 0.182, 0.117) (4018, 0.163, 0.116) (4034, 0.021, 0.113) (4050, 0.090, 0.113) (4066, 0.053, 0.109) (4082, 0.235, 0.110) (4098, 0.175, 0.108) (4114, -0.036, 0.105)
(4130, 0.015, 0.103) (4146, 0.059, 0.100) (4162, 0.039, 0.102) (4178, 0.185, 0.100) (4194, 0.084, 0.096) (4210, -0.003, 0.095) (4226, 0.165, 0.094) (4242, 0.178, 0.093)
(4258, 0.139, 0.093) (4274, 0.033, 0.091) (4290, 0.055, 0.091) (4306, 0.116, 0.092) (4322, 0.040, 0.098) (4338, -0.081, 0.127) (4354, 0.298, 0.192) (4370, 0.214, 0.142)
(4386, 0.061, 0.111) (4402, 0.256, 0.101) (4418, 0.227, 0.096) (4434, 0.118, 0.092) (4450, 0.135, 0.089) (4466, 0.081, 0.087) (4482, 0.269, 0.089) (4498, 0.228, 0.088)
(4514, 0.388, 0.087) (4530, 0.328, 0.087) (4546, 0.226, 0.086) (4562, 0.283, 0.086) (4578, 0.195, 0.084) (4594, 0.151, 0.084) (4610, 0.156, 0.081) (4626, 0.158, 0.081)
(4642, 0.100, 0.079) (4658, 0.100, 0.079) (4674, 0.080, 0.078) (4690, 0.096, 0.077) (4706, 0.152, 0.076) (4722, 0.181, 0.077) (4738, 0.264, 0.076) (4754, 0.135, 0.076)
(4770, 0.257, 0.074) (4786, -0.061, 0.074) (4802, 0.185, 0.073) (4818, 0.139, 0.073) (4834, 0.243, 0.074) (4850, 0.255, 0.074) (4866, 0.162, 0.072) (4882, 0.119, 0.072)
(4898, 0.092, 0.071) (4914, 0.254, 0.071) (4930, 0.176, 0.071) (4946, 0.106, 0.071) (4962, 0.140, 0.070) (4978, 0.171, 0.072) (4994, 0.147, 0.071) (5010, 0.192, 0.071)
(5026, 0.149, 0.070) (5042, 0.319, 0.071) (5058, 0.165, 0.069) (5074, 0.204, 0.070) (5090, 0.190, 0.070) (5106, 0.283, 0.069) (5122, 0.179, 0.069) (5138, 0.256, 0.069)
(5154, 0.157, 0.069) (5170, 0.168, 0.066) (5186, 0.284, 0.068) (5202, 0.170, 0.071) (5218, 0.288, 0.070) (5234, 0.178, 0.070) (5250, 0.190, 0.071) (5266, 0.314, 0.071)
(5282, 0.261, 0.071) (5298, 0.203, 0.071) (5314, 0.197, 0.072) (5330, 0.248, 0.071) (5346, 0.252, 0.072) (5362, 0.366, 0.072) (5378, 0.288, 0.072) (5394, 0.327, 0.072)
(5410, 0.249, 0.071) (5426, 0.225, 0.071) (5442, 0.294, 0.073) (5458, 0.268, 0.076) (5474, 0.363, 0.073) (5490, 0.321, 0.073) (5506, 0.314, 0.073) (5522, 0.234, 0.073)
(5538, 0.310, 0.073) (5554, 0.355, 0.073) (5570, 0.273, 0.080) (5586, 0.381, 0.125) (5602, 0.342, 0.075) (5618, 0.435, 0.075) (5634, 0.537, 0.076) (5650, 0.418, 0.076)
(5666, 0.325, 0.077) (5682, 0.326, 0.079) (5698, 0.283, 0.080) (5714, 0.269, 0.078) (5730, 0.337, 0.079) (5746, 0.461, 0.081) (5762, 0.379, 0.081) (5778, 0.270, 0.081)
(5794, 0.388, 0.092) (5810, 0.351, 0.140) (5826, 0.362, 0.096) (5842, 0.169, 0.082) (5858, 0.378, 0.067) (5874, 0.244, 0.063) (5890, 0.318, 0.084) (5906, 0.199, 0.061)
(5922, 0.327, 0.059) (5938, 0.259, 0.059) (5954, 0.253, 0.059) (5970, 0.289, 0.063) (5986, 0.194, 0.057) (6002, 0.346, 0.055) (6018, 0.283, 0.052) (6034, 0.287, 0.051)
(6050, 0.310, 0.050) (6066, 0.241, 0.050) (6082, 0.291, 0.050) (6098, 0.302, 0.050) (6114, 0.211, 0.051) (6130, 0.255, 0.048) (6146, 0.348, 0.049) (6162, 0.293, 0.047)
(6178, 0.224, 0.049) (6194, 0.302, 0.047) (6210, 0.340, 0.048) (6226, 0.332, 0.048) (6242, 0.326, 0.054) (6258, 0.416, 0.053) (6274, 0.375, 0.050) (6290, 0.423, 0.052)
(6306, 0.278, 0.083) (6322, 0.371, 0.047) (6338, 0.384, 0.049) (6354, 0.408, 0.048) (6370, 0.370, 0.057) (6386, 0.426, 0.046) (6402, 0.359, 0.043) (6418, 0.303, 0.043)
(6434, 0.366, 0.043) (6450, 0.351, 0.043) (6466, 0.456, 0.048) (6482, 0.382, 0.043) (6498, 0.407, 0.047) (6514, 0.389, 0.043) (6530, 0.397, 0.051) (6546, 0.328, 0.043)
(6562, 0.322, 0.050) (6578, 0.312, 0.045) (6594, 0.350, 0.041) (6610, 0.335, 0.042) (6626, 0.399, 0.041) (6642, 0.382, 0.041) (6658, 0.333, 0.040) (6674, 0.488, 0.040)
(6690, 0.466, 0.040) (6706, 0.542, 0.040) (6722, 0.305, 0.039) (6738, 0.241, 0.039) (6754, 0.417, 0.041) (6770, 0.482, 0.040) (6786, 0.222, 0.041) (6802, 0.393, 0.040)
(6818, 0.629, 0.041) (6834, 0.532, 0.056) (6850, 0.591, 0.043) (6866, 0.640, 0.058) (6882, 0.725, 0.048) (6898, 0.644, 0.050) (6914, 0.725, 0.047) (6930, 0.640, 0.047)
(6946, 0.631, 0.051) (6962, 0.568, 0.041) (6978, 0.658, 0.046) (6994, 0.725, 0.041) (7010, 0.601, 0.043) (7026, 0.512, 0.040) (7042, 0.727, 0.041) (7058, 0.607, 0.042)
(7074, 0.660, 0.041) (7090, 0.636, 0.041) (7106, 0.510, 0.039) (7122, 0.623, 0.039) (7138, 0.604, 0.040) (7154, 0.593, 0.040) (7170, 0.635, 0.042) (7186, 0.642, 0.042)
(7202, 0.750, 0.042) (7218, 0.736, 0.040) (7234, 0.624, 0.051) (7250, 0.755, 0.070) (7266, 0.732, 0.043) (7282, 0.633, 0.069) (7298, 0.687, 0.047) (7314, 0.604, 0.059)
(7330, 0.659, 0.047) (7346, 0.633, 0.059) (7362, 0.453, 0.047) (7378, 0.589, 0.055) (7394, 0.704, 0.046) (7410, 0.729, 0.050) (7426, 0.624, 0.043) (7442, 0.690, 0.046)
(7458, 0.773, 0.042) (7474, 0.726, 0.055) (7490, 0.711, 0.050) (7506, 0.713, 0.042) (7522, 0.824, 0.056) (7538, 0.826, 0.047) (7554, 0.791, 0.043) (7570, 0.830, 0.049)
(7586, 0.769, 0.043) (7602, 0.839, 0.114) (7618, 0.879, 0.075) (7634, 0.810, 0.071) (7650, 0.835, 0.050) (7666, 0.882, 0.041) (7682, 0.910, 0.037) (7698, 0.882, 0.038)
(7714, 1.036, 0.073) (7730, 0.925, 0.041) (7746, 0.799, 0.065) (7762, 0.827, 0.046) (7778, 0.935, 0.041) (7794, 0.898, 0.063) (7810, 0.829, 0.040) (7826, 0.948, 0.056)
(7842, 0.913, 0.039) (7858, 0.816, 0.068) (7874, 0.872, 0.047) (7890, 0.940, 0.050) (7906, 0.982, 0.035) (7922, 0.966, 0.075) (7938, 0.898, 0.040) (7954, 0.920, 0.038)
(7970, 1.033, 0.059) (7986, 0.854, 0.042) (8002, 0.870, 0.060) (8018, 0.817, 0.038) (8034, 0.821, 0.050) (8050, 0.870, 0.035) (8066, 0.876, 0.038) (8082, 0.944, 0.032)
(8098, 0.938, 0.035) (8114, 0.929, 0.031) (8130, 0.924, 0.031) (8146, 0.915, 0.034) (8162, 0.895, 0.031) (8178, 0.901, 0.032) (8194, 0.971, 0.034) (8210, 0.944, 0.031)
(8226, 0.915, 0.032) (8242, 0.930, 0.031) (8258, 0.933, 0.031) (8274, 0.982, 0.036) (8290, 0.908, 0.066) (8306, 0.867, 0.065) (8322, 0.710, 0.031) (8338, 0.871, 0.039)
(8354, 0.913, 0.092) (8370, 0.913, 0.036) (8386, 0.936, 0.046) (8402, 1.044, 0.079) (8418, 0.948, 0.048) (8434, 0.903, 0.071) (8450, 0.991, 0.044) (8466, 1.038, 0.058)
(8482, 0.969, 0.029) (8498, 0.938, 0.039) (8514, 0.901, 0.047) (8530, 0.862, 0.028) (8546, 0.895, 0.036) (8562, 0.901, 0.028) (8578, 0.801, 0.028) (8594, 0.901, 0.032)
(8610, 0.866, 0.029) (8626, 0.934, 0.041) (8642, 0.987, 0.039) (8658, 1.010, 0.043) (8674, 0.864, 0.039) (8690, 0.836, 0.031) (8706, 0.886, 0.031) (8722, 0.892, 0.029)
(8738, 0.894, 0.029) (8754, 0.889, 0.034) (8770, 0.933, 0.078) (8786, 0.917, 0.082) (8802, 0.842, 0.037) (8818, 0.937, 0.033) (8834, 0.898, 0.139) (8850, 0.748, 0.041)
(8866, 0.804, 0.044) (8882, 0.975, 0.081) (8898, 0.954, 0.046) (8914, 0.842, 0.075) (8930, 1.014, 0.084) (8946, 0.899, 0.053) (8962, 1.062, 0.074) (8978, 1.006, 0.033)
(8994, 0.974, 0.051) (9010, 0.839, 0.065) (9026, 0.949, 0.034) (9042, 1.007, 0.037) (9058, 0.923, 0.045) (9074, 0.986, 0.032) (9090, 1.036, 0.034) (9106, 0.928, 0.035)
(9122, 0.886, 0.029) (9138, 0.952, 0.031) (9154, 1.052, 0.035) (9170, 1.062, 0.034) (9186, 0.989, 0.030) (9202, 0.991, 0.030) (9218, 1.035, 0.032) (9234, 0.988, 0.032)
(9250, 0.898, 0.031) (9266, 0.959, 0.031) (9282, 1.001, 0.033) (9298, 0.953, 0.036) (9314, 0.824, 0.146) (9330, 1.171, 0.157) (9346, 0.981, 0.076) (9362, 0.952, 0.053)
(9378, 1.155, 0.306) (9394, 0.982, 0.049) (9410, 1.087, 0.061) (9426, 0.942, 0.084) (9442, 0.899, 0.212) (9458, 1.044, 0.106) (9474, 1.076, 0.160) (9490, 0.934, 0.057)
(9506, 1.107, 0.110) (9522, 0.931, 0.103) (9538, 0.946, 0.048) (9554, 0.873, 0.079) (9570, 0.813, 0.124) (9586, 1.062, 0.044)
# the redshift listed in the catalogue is 0.711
